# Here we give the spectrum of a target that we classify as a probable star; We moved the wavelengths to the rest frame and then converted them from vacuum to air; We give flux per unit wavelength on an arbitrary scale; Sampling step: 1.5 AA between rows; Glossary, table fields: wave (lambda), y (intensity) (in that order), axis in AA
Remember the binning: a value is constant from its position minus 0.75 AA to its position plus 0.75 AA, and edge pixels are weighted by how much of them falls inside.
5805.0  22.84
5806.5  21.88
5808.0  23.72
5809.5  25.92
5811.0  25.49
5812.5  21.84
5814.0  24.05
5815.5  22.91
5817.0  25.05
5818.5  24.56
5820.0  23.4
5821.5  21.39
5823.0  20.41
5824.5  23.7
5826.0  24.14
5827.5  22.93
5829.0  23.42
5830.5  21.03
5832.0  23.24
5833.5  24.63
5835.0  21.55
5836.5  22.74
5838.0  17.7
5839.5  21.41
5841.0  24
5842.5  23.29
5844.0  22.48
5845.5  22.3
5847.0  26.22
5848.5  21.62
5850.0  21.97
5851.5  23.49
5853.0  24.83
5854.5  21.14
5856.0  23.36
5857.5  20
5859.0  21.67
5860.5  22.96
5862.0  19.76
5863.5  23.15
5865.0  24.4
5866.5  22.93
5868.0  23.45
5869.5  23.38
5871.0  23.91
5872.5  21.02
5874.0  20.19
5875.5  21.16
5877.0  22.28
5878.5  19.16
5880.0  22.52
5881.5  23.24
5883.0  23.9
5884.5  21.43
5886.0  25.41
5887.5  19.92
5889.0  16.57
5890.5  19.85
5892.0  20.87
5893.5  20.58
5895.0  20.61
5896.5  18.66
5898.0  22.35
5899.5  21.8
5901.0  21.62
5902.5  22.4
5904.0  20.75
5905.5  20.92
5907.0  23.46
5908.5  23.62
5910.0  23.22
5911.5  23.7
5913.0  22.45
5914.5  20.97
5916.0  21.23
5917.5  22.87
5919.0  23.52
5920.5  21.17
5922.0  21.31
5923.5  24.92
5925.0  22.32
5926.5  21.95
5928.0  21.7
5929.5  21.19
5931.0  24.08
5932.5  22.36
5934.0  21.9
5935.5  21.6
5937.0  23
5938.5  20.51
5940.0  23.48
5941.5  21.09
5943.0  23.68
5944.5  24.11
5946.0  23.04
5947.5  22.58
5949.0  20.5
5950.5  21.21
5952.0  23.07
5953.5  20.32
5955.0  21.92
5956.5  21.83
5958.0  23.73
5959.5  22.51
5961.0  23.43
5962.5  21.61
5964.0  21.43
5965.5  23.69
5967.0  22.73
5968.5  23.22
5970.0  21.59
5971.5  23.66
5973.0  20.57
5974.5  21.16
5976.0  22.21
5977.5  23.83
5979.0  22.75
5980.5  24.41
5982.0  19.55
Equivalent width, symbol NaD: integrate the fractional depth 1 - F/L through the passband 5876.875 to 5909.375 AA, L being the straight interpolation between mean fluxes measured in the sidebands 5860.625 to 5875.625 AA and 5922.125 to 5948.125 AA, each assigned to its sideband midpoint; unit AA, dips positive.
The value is 1.5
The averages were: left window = 22.4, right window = 22.5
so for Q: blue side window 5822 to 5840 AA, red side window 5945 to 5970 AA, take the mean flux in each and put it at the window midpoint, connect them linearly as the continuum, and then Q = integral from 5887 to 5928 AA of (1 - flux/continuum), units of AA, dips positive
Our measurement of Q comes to 1.19 AA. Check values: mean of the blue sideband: 22.2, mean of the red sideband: 22.3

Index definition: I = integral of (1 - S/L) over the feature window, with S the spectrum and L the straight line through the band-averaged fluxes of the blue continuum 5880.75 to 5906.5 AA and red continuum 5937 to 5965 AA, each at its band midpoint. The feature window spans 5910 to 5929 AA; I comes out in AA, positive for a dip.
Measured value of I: -0.58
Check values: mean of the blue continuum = 21.2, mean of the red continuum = 22.3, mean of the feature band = 22.4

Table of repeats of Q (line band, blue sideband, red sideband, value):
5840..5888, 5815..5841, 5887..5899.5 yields -3.01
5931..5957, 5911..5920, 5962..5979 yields 0.22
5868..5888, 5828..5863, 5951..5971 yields 0.18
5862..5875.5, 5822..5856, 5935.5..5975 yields 0.01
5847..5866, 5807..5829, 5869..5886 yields 0.09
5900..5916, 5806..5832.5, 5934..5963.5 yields 0.24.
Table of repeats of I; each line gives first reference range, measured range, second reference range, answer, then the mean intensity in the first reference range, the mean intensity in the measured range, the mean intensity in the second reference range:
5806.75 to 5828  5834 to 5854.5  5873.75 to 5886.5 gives 0.3 AA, 23.5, 22.6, 22.2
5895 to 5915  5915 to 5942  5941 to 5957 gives -0.2 AA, 22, 22.2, 22.1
